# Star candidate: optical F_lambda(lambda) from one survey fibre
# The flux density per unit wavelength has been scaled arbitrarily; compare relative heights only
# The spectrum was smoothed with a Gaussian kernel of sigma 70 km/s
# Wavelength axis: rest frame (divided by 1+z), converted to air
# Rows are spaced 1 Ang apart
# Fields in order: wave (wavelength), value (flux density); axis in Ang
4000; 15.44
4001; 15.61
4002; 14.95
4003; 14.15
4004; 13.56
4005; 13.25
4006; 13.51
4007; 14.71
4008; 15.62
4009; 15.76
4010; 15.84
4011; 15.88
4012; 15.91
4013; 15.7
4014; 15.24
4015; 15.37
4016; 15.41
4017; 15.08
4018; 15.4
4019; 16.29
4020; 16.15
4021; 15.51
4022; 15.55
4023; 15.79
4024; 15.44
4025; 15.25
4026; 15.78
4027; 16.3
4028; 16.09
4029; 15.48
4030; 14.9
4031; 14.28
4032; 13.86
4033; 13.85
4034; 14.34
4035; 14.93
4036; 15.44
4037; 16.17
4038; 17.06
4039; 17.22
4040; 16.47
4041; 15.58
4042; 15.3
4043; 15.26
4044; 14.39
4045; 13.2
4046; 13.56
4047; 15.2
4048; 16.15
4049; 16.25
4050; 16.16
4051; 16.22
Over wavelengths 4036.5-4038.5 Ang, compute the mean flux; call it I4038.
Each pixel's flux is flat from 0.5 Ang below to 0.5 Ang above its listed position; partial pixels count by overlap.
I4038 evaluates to 16.6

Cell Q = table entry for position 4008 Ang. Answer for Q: 15.62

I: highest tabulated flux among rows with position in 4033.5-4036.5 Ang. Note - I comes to 15.44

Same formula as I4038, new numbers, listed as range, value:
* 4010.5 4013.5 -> 15.8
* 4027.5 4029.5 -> 15.8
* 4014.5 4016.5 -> 15.4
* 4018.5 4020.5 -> 16.2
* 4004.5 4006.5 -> 13.4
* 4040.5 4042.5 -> 15.4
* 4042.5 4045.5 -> 14.3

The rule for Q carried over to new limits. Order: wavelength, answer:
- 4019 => 16.29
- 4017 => 15.08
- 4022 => 15.55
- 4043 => 15.26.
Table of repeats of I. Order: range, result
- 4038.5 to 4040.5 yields 17.22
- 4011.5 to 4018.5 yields 15.91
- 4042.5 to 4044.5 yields 15.26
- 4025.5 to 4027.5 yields 16.3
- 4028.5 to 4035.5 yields 15.48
